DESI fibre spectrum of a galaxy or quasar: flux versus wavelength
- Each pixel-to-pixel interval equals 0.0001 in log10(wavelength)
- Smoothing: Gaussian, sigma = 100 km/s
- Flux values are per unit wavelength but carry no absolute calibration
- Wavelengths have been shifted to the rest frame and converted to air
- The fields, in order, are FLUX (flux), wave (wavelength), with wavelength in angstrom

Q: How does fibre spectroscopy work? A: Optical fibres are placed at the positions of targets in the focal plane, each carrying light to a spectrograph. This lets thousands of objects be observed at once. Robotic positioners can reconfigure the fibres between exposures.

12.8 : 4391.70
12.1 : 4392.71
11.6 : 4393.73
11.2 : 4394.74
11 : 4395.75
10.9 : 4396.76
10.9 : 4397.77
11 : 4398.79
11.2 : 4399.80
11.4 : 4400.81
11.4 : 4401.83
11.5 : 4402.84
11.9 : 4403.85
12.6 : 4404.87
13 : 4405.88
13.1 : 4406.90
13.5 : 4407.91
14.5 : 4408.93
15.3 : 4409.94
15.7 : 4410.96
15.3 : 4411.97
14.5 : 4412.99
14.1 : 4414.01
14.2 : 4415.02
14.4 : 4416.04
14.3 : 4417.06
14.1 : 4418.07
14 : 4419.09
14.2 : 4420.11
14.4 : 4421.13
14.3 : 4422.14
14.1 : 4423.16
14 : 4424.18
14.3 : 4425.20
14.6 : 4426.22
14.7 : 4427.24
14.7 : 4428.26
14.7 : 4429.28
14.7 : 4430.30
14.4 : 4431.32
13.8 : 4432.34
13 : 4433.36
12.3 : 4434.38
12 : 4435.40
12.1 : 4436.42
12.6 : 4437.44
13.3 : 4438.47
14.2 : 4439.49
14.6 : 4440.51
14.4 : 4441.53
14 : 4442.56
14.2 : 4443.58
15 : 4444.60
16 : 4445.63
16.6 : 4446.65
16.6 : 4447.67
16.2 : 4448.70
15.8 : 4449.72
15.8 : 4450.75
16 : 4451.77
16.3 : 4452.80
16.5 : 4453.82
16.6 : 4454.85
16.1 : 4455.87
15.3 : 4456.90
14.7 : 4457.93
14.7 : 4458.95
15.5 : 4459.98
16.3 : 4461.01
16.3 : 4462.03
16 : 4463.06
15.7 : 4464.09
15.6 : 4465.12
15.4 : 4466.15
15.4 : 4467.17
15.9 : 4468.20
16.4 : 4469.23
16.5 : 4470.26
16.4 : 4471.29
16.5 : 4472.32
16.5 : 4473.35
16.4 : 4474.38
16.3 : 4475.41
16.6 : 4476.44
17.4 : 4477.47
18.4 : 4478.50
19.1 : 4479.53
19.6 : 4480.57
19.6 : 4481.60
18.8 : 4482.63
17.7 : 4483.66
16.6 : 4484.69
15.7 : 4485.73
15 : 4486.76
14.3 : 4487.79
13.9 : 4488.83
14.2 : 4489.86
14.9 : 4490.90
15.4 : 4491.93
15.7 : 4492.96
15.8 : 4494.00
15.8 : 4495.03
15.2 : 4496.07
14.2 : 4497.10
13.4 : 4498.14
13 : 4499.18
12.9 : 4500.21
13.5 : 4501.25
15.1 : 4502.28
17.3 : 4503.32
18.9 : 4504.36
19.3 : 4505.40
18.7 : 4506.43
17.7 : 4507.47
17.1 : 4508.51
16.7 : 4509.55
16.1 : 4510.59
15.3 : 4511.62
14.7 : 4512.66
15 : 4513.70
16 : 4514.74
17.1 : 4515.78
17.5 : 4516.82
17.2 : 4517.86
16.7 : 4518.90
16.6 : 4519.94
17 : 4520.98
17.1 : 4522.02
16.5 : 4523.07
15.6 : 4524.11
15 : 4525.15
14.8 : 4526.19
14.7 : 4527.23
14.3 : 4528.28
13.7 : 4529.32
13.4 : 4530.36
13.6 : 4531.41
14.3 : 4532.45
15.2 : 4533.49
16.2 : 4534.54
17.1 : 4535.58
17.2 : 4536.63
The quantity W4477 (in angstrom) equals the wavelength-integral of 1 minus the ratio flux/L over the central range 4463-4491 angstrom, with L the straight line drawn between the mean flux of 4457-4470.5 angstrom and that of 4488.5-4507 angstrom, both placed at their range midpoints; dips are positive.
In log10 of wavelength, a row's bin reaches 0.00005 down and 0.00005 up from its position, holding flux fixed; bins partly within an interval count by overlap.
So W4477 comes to -1.6 angstrom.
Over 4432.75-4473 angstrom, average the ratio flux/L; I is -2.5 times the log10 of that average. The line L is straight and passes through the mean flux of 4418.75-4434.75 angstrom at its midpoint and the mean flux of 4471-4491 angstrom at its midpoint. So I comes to 0.01 mag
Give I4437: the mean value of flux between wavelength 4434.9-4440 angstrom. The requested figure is 12.8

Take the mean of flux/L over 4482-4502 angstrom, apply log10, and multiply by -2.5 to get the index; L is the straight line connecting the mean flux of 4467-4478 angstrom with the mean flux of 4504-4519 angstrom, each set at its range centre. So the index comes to 0.11 mag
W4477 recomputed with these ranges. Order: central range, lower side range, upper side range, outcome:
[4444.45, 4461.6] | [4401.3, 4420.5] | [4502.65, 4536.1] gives -1.43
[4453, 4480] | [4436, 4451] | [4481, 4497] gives -1.61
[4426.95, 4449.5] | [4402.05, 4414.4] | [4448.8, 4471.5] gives 1.00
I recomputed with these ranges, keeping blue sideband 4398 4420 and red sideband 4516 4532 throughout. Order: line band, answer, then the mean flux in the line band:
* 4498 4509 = -0.07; 16.2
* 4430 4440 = 0.05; 13.2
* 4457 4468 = -0.08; 15.6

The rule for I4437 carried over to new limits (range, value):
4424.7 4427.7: 14.5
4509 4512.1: 16.1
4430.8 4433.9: 13.7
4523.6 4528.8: 14.9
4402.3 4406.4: 12.2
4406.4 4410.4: 14.1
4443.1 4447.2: 15.5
